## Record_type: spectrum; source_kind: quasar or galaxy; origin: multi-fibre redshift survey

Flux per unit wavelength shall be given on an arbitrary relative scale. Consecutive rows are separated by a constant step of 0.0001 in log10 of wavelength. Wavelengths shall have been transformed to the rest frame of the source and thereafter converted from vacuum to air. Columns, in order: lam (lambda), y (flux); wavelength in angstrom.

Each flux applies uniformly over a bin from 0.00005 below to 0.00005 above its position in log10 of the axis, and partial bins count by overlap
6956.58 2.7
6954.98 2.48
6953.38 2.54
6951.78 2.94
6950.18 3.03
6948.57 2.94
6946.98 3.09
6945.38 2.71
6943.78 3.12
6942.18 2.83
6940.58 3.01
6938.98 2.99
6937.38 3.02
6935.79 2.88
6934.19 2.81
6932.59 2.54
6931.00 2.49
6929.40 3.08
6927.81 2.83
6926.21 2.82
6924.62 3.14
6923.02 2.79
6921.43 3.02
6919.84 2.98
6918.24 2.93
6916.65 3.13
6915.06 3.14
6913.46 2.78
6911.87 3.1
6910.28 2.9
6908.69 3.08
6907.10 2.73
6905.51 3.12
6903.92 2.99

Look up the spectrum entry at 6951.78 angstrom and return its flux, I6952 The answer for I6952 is 2.94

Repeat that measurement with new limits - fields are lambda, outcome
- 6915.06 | 3.14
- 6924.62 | 3.14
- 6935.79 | 2.88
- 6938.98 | 2.99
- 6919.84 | 2.98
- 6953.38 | 2.54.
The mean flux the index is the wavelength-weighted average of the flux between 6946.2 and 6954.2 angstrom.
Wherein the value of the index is 2.91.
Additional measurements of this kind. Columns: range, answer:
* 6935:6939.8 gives 2.97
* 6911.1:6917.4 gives 3.03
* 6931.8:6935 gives 2.67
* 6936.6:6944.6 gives 2.99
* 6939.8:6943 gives 2.92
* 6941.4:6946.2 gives 2.89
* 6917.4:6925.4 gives 2.97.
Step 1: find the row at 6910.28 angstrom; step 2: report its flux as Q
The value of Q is 2.9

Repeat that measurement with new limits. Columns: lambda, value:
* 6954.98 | 2.48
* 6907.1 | 2.73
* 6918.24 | 2.93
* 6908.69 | 3.08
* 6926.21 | 2.82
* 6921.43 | 3.02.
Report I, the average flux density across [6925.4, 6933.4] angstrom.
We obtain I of 2.75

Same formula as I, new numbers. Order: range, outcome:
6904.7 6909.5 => 2.98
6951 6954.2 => 2.74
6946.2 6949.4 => 3.01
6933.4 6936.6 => 2.85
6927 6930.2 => 2.95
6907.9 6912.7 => 3.03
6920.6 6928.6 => 2.92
